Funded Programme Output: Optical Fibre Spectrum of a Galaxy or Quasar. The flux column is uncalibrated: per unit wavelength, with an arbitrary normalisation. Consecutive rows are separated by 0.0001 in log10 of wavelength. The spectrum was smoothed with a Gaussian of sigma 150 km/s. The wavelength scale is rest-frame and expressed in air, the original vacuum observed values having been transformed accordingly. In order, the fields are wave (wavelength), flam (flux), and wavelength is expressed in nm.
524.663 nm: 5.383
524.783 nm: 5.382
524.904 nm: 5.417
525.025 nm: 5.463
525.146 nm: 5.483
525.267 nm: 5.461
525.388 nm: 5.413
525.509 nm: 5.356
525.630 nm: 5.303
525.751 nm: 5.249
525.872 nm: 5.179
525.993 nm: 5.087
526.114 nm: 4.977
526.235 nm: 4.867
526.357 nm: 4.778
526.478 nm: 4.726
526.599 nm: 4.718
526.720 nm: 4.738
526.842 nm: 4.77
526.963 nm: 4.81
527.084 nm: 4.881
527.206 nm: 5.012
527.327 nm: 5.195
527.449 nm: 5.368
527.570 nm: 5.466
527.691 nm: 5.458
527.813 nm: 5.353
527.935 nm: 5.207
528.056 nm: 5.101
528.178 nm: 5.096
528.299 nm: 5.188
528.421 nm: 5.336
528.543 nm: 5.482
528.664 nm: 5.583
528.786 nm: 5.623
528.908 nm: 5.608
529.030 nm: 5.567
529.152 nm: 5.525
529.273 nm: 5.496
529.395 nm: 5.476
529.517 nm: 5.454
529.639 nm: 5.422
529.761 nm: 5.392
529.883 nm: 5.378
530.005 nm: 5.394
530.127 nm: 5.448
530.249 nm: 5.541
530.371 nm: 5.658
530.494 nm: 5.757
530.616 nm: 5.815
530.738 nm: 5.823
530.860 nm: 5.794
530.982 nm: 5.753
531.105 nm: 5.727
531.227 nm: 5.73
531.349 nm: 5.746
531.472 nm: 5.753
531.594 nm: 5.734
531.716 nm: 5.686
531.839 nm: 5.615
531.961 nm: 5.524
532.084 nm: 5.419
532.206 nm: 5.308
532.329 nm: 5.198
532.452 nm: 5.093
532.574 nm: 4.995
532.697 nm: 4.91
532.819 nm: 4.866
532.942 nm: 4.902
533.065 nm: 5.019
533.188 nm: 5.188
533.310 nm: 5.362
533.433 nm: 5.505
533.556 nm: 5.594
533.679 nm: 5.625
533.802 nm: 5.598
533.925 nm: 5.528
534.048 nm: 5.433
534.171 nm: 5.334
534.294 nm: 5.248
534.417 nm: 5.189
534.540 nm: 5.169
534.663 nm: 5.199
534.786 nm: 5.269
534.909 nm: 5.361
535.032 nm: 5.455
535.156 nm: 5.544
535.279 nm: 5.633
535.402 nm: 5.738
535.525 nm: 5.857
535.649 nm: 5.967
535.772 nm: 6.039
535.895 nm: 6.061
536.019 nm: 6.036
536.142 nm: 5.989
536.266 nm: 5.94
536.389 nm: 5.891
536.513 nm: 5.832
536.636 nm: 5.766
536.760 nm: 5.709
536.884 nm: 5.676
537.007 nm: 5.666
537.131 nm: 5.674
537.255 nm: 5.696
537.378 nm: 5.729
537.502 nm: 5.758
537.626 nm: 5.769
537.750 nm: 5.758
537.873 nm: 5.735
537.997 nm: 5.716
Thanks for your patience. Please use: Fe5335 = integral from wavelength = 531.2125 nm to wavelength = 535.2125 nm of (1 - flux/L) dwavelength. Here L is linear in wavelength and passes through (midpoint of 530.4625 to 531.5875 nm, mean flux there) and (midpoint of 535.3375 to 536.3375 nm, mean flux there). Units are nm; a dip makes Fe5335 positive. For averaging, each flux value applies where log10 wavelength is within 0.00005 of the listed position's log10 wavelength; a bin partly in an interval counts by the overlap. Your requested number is 0.33 nm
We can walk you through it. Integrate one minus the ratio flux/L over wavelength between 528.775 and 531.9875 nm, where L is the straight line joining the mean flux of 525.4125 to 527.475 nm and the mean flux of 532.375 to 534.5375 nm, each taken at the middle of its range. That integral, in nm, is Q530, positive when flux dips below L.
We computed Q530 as -0.29 nm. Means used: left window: 5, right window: 5.26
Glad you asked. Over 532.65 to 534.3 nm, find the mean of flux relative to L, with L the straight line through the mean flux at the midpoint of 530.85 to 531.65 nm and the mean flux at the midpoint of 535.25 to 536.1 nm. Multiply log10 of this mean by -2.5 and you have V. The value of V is 0.10 mag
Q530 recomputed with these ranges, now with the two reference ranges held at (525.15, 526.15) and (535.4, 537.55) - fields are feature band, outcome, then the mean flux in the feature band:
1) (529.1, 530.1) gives 0.01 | 5.44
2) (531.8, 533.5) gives 0.13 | 5.2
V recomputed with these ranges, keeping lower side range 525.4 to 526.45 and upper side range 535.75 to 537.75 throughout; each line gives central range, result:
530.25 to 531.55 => -0.06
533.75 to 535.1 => 0.06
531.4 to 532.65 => 0.02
